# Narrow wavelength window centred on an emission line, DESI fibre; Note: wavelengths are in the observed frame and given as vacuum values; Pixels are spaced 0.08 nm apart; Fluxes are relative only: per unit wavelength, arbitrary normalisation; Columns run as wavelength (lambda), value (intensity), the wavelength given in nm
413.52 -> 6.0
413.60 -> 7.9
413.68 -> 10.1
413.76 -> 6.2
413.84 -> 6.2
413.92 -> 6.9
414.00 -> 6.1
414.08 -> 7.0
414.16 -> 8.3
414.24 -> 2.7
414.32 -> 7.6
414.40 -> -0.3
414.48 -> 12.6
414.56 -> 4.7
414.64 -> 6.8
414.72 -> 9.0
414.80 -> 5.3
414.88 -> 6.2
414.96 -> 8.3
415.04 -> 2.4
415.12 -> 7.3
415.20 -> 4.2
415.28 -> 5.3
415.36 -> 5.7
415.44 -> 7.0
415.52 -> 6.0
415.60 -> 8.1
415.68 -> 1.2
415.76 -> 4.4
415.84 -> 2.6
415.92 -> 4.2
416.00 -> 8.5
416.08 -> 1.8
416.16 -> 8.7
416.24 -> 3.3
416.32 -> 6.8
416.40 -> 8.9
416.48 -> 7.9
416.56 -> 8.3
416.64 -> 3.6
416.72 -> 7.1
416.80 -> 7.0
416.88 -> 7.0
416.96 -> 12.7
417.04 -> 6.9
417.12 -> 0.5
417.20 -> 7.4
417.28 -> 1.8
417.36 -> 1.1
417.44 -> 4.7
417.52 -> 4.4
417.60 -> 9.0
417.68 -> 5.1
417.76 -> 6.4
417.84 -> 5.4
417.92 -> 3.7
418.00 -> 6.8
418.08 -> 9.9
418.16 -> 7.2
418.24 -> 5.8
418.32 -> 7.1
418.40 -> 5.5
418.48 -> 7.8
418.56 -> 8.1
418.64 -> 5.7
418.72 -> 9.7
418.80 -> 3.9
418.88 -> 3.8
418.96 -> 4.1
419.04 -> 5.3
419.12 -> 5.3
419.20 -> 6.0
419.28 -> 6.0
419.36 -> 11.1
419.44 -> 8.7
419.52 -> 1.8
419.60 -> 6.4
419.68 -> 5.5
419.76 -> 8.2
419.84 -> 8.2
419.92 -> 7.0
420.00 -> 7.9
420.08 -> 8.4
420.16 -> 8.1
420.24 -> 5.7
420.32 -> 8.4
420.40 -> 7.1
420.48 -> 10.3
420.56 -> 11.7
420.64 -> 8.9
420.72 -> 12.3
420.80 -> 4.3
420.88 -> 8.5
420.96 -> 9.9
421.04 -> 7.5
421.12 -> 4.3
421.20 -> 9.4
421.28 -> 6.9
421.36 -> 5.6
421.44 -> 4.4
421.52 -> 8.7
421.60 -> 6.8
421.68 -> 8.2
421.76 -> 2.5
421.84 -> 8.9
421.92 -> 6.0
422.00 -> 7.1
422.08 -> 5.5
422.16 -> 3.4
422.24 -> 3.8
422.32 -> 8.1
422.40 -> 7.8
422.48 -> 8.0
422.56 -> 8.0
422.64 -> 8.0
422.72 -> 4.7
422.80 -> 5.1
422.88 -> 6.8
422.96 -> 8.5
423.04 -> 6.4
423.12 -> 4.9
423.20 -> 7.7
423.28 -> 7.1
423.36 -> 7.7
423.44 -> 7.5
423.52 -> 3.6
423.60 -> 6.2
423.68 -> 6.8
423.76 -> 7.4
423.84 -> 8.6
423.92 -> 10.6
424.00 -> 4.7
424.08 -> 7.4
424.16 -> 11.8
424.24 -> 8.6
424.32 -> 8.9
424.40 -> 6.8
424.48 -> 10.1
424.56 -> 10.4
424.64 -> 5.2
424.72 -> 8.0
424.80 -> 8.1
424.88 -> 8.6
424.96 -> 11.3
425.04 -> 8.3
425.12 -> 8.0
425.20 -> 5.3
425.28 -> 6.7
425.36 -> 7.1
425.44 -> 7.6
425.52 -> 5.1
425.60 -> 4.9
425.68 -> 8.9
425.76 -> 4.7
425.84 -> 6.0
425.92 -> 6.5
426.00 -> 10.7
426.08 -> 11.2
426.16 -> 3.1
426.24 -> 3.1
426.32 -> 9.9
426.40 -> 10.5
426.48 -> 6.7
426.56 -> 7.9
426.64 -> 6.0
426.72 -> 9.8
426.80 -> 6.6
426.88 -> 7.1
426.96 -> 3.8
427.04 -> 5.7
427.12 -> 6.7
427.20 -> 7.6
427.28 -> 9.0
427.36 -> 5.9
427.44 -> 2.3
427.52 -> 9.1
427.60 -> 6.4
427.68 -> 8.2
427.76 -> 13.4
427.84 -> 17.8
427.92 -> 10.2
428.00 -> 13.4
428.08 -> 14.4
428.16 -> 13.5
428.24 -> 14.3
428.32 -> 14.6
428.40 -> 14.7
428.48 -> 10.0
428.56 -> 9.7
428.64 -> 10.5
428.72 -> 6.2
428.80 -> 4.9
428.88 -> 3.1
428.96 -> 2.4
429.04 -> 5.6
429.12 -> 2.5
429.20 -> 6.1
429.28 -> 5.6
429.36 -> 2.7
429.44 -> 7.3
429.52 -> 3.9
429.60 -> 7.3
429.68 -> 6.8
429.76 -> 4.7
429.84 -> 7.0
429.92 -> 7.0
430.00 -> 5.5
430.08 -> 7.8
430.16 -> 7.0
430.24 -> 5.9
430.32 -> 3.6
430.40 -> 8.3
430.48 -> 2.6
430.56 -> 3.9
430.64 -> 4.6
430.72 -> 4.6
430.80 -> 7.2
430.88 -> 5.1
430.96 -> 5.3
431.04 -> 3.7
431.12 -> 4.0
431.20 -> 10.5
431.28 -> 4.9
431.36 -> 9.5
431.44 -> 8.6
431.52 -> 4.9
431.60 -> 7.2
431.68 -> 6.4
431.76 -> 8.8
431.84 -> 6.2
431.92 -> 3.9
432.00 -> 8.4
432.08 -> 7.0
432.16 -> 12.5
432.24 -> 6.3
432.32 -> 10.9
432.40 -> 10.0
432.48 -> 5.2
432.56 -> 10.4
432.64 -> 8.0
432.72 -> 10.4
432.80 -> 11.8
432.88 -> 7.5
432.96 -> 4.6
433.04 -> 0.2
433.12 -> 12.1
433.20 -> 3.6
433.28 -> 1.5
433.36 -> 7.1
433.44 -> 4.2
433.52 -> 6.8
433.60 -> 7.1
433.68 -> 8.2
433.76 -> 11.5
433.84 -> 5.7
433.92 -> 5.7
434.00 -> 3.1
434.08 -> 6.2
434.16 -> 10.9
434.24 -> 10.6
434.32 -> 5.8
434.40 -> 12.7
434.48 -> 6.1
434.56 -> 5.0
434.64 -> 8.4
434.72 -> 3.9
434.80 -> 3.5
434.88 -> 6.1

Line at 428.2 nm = [O II] 3727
